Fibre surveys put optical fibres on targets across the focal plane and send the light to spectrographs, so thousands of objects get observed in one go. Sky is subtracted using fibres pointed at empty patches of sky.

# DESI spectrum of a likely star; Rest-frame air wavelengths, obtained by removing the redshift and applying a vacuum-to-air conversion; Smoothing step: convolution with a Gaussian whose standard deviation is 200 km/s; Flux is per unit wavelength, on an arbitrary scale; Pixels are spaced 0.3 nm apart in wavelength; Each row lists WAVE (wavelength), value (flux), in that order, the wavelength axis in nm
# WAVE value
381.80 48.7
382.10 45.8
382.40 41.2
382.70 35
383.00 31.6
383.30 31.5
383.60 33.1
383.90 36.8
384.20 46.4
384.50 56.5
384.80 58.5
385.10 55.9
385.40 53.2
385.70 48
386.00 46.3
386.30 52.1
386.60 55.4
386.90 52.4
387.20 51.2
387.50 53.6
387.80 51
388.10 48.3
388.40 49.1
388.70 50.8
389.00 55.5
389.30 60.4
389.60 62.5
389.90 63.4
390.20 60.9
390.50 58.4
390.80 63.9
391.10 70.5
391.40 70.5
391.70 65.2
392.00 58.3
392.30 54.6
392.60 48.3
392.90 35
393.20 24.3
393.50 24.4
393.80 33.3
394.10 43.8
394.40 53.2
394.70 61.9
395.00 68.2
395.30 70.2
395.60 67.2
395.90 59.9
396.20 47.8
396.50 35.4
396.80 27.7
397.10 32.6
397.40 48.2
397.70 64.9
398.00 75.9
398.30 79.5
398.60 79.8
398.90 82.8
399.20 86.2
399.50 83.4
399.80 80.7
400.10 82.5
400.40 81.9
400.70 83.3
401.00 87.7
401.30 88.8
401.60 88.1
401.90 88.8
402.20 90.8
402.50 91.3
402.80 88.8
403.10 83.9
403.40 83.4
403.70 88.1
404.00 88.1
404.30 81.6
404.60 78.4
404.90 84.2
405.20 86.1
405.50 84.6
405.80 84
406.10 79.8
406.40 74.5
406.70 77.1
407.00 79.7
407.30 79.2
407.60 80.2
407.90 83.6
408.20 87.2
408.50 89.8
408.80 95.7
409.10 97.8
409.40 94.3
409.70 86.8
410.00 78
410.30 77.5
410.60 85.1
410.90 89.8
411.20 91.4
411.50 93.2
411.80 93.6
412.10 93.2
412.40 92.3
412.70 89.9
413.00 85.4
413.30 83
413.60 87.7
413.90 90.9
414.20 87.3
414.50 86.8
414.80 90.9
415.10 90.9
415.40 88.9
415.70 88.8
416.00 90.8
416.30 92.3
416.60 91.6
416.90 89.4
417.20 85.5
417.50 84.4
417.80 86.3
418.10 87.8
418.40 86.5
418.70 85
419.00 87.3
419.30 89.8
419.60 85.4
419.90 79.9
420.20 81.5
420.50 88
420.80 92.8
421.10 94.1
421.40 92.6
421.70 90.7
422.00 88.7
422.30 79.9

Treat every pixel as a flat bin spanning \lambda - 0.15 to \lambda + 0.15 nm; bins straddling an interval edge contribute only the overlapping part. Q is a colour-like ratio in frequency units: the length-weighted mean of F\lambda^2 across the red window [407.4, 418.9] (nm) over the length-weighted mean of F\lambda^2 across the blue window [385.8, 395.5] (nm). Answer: 1.8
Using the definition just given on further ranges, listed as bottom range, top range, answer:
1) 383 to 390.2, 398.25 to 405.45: 1.81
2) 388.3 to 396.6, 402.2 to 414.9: 1.72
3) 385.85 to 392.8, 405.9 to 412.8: 1.69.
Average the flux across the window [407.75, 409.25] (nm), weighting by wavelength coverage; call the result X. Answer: 90.8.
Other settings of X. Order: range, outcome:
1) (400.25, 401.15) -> 84.3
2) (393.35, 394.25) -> 33.8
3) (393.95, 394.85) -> 53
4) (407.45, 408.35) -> 83.7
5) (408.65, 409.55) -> 95.9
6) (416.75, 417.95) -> 86.4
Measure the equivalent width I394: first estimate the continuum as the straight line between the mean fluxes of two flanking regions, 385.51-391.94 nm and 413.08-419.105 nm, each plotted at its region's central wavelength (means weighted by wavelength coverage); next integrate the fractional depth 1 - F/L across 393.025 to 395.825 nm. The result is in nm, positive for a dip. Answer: 0.61 nm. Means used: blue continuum 56.6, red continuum 88.1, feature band 49.8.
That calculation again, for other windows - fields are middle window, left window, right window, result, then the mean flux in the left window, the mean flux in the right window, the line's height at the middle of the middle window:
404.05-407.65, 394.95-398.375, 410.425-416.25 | -0.33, 55.6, 89.5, 74.3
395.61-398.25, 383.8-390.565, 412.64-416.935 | 0.59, 53.4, 88.9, 65.9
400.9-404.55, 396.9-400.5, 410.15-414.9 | -0.48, 72.4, 88.6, 77.2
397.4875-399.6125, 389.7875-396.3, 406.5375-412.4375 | -0.40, 54.7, 87.2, 65.6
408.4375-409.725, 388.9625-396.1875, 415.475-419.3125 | -0.28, 55.4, 88.1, 77.1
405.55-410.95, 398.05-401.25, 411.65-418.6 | 0.11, 82.8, 88.9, 86.1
